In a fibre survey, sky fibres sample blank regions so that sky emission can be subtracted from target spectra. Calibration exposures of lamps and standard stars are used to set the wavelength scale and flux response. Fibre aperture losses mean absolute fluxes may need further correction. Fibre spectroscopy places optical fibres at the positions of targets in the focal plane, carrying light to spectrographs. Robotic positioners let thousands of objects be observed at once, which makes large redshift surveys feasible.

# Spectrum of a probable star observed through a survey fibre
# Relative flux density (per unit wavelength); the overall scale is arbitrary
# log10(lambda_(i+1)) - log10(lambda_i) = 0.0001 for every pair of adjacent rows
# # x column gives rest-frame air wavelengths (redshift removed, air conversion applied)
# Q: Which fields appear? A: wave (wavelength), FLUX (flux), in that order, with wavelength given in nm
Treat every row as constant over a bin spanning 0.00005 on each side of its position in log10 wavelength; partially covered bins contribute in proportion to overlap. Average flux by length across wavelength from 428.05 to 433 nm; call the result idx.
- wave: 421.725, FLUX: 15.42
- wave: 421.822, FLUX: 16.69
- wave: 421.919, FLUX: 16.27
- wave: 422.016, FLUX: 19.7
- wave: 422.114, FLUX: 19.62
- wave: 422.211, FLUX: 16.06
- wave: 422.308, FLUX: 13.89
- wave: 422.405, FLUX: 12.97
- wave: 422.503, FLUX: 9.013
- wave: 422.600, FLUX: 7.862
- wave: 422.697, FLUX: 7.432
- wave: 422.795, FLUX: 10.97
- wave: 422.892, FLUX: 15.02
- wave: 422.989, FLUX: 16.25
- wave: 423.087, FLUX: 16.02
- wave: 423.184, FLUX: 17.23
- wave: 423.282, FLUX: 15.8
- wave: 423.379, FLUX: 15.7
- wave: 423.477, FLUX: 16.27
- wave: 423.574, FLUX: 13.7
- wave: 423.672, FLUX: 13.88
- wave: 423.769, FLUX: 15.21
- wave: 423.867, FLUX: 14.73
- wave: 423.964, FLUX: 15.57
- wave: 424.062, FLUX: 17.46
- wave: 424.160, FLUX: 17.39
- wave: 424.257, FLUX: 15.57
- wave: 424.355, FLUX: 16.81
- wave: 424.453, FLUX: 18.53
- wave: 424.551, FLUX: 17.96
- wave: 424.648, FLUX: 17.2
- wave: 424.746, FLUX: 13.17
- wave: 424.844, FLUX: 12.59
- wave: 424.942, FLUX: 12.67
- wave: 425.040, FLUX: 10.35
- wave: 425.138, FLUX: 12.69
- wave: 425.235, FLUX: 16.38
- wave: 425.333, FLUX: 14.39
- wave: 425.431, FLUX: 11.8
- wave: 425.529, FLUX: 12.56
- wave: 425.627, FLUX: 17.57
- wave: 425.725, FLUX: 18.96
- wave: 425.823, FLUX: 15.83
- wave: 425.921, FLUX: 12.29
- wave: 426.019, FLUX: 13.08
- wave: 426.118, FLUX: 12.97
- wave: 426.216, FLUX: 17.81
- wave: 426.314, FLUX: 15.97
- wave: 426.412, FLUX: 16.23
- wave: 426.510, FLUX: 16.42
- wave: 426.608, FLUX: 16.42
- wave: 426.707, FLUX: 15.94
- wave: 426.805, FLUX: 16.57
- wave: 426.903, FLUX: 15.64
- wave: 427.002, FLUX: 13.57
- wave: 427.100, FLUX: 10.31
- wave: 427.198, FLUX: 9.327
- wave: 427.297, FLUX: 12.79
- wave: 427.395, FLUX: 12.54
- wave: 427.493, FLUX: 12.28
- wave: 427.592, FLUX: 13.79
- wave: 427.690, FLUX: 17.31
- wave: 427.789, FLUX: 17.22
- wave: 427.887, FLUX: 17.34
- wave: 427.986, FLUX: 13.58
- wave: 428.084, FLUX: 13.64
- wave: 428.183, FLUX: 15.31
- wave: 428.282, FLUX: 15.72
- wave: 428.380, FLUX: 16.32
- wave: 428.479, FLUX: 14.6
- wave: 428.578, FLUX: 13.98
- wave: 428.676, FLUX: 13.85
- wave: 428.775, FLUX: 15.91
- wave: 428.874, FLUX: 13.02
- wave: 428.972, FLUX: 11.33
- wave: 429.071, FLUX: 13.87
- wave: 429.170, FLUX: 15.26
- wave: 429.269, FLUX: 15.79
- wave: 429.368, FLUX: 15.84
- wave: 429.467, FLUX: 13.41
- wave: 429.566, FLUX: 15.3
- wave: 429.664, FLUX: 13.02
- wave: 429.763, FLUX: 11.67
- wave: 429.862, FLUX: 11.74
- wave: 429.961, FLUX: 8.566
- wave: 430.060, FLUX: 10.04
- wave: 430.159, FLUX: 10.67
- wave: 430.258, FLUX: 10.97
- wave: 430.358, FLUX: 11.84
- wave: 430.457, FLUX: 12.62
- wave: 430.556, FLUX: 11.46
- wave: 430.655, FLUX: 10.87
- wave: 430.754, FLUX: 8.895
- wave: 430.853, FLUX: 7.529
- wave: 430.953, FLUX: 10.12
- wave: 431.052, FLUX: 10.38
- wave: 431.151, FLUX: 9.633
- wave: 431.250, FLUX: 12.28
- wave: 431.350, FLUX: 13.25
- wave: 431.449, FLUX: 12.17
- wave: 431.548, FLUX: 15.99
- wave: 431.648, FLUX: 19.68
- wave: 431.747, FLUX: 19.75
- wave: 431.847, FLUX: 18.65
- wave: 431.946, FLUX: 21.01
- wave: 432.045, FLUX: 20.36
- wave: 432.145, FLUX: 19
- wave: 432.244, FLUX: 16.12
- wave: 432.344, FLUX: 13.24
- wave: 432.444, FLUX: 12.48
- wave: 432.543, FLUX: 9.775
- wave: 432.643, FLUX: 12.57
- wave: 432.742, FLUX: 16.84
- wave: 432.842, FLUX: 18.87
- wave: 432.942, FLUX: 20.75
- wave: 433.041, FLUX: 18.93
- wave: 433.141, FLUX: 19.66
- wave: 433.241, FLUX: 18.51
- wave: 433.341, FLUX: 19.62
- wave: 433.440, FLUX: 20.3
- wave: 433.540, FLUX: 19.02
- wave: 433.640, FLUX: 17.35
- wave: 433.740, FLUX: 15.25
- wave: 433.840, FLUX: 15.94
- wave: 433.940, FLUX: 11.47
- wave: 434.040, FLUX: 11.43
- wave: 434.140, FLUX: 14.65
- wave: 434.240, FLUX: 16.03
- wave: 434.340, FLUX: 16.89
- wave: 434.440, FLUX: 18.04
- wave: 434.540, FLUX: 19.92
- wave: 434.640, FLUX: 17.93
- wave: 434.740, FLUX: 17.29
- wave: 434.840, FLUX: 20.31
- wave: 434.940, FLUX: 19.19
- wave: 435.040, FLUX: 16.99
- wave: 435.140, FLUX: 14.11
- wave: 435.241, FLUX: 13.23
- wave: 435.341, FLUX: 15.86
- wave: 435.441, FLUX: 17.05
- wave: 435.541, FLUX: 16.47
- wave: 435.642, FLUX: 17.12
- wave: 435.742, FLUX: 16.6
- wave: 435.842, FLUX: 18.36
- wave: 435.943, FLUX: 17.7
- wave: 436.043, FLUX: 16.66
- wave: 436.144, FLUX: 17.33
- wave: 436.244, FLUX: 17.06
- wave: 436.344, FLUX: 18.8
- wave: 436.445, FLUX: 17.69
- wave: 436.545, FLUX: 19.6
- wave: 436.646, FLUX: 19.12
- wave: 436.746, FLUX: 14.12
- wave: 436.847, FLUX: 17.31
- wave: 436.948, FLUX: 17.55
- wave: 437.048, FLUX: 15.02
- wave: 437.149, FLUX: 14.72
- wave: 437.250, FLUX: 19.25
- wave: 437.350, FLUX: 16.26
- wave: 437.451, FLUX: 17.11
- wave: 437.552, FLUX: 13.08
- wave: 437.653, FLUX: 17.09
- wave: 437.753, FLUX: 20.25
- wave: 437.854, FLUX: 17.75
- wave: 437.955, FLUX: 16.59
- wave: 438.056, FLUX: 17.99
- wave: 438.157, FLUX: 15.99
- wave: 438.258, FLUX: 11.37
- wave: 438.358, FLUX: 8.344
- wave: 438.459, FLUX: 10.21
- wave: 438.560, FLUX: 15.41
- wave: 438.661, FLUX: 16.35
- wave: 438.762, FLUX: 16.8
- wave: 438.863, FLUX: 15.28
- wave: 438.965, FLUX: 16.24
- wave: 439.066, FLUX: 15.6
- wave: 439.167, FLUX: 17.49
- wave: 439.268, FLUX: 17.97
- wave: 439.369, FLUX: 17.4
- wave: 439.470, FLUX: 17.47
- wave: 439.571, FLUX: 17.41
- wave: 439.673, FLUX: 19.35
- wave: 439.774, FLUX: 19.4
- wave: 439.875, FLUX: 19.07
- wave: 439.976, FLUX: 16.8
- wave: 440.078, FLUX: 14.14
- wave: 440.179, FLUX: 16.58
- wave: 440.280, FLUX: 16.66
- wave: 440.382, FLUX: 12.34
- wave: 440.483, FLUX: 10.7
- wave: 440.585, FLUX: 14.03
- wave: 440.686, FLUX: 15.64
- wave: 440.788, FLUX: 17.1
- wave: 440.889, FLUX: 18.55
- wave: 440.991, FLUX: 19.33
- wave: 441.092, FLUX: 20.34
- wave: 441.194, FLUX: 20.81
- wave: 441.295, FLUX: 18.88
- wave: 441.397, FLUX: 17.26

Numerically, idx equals 13.9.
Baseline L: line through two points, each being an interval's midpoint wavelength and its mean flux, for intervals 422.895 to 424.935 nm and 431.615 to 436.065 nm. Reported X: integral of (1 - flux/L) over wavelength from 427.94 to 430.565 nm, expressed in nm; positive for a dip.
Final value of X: 0.496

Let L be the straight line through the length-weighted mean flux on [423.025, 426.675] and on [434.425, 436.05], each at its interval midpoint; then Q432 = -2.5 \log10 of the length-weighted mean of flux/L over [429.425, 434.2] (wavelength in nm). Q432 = 0.15 mag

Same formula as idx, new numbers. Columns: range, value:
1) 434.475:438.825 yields 16.6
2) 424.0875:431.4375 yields 13.8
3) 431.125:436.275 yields 16.7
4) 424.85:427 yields 14.8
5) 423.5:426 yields 15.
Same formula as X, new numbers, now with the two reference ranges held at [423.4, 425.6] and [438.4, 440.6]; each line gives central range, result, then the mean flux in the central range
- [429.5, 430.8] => 0.33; 11.4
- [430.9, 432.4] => 0.00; 15.4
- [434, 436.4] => -0.18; 16.9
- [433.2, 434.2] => -0.05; 16.3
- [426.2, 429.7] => 0.12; 14.6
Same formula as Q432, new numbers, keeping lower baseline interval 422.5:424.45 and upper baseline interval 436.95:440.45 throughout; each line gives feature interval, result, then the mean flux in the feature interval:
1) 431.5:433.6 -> -0.14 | 17.7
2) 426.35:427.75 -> 0.05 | 14.3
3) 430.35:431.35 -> 0.40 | 10.6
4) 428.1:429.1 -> 0.06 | 14.4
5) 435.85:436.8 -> -0.11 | 17.6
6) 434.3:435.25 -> -0.12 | 17.6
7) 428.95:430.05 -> 0.16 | 13.2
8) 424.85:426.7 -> 0.01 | 14.7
